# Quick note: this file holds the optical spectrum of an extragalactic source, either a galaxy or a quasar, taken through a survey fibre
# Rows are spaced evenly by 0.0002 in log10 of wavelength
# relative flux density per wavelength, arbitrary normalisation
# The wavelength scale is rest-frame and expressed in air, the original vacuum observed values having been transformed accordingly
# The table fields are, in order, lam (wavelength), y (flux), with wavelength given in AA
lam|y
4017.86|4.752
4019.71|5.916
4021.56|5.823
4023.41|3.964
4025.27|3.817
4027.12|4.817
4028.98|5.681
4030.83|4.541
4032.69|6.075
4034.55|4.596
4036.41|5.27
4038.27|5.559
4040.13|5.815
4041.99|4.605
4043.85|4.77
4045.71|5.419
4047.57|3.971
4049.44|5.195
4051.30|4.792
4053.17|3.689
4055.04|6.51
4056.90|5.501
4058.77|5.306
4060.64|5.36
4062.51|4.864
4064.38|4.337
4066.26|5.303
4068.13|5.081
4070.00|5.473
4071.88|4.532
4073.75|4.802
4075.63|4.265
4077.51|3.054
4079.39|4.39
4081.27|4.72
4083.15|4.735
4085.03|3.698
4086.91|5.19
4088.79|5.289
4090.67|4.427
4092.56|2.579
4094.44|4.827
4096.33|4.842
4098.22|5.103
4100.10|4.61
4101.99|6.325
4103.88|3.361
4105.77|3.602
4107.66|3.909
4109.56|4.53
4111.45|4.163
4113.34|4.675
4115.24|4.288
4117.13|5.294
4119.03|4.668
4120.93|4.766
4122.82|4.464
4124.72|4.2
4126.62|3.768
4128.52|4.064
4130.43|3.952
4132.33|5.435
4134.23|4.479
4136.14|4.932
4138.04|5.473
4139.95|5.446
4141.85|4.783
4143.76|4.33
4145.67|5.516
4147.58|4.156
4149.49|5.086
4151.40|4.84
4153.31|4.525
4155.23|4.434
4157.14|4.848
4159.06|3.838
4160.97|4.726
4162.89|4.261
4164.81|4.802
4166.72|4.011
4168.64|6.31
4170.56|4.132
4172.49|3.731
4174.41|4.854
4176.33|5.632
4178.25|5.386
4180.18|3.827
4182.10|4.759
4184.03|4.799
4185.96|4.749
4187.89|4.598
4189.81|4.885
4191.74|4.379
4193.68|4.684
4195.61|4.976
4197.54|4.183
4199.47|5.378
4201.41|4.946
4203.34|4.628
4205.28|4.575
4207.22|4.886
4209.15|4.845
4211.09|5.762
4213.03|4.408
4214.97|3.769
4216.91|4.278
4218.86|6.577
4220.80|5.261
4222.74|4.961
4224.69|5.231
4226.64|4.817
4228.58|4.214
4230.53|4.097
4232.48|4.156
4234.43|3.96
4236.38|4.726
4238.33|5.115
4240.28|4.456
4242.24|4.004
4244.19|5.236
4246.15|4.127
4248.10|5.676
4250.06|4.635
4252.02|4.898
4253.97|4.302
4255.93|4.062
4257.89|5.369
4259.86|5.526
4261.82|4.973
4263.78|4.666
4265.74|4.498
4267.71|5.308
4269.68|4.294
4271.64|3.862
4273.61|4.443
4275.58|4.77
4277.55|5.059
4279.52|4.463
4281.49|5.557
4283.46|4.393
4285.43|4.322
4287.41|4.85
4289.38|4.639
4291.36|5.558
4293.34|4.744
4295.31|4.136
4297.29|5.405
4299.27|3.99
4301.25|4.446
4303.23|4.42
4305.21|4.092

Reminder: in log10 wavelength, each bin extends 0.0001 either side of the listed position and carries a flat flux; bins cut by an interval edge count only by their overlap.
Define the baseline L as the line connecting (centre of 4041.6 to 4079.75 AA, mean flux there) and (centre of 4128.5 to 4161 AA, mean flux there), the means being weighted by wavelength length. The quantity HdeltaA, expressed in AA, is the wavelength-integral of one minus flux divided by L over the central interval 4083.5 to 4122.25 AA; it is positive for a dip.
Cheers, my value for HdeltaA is 2.2 AA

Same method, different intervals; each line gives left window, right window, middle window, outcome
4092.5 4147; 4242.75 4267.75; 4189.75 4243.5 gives 0.5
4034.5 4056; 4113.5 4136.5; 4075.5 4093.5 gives 2.1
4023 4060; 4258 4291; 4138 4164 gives 1.0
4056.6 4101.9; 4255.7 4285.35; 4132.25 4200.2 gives -0.3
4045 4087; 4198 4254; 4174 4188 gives -0.2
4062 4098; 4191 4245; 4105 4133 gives 1.4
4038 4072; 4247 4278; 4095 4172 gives 5.1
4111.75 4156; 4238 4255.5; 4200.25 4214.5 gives -0.5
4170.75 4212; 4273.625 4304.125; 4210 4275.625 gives 0.3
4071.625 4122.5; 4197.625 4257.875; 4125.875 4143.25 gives -0.6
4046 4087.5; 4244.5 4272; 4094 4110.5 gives 0.7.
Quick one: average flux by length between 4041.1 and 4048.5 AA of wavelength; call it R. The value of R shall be 4.7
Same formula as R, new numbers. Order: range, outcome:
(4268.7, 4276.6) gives 4.35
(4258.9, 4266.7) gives 4.92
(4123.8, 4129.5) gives 4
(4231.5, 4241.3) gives 4.48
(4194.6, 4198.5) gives 4.59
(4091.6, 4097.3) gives 4.08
